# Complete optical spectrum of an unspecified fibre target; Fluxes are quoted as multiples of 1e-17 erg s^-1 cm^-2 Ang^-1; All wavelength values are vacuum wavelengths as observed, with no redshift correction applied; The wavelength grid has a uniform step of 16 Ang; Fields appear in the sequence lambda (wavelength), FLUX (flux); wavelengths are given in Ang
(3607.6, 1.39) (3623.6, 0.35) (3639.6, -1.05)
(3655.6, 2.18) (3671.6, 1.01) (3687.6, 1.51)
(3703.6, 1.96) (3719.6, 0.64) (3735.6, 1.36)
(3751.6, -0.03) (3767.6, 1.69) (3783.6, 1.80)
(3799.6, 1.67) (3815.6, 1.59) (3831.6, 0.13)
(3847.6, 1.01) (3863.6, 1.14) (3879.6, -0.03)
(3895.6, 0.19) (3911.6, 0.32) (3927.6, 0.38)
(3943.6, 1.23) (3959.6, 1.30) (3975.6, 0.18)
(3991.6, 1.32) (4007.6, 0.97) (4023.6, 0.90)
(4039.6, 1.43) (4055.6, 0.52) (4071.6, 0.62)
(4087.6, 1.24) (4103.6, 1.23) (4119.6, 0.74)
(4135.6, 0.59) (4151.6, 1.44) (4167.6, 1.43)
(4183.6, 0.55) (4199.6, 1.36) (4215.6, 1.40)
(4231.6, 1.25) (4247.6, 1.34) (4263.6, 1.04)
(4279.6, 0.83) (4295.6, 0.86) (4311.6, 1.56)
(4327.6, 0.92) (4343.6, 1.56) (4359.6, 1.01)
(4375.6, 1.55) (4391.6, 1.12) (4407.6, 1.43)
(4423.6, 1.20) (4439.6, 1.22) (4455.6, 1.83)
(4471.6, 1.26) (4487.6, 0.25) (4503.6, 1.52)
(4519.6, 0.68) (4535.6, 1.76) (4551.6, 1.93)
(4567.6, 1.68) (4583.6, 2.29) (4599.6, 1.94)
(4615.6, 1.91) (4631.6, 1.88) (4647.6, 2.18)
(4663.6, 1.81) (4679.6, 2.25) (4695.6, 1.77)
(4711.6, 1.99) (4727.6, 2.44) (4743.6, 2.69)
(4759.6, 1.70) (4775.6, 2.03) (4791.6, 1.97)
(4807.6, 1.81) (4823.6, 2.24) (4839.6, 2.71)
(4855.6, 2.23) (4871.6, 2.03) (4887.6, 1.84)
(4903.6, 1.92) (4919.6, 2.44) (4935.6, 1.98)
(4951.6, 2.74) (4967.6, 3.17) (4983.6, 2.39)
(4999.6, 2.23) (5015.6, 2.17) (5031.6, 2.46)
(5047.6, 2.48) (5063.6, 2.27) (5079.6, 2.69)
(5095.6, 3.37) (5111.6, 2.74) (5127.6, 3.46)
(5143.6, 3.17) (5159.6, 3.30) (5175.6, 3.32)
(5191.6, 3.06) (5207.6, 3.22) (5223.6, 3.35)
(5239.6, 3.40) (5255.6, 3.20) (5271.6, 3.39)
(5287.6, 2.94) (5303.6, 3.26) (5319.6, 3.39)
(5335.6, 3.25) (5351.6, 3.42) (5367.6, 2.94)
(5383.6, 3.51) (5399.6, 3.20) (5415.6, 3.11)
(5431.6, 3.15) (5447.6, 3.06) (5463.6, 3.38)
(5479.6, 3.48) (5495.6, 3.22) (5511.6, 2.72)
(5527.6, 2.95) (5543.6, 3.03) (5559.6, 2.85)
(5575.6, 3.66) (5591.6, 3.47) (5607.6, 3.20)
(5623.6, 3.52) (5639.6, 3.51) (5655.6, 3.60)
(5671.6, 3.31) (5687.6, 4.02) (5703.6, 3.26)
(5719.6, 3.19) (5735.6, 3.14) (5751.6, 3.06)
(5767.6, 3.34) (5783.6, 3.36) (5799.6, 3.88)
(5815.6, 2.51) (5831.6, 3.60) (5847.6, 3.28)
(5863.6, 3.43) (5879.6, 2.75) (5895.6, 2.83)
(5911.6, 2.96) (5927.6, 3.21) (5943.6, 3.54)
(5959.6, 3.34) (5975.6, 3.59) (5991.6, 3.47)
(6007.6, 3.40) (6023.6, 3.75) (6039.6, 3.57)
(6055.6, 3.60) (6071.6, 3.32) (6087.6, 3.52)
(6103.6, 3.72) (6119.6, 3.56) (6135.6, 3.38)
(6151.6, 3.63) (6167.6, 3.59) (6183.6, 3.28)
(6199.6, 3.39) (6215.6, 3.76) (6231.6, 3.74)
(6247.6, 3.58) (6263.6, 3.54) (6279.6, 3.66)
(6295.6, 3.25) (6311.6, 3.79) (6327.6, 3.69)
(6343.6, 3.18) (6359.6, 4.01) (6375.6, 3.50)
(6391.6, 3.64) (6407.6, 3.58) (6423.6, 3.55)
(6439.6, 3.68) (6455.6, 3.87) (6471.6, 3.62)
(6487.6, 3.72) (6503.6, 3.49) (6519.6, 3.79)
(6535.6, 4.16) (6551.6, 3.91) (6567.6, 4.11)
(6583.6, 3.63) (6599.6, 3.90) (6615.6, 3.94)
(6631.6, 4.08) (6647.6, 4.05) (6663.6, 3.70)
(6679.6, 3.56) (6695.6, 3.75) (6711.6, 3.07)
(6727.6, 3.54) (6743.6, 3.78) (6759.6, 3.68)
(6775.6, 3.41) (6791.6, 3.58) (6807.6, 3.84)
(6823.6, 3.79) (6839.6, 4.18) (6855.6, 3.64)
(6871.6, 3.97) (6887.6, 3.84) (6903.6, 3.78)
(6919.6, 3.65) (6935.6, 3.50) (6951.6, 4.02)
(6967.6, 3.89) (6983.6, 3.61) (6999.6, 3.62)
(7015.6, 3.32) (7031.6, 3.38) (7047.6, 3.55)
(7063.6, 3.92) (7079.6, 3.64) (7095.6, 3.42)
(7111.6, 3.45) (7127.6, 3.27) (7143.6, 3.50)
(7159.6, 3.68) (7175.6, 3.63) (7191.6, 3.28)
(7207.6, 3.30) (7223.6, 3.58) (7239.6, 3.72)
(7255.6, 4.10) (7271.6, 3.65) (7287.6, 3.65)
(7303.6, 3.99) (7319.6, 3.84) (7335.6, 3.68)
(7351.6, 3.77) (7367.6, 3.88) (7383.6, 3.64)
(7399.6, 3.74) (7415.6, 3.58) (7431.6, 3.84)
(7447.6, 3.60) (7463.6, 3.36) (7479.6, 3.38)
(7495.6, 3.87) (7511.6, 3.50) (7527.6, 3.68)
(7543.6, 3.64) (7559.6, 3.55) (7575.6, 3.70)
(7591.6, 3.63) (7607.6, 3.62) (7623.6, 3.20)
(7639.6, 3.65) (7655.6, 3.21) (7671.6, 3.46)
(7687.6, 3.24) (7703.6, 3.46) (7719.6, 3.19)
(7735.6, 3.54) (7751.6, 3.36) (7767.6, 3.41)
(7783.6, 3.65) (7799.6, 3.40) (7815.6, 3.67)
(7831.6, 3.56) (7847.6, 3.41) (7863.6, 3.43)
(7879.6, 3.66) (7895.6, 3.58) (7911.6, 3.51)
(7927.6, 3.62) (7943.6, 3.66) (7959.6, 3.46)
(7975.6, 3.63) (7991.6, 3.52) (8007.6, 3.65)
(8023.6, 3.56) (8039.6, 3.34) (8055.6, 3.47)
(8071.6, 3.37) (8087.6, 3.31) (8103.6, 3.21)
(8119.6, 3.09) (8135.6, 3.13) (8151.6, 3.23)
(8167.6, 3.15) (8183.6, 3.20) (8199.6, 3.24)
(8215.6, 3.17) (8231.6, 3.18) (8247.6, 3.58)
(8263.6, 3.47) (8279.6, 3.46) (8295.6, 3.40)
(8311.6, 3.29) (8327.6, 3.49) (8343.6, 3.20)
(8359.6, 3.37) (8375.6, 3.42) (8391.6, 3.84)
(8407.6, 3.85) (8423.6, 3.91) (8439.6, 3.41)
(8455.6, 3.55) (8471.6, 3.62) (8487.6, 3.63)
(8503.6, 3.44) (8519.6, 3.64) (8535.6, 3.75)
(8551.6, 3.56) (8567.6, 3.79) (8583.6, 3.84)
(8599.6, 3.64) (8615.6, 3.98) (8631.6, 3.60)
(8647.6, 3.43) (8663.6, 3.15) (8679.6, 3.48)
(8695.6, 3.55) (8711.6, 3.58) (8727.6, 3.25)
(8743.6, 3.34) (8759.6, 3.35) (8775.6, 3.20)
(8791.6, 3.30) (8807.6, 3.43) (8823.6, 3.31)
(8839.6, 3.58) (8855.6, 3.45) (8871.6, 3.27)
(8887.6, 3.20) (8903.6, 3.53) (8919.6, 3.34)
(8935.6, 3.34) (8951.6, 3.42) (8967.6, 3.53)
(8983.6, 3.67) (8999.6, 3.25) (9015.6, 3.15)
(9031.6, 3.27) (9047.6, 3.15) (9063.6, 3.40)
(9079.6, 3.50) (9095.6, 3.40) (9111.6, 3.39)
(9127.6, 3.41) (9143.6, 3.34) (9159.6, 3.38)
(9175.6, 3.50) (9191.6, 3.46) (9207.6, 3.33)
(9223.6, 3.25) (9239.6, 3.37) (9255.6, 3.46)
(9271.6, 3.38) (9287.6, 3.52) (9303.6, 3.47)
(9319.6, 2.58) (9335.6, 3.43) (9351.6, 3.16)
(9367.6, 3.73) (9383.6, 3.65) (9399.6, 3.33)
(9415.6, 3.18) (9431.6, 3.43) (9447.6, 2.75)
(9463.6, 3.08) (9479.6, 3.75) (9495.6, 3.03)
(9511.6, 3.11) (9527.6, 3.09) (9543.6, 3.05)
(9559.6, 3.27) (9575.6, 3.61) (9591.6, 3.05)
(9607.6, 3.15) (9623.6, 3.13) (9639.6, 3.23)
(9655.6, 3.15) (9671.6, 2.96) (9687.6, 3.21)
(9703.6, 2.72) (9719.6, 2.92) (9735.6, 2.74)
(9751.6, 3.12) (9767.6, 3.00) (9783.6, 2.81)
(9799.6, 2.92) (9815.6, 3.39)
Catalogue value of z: 0.14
